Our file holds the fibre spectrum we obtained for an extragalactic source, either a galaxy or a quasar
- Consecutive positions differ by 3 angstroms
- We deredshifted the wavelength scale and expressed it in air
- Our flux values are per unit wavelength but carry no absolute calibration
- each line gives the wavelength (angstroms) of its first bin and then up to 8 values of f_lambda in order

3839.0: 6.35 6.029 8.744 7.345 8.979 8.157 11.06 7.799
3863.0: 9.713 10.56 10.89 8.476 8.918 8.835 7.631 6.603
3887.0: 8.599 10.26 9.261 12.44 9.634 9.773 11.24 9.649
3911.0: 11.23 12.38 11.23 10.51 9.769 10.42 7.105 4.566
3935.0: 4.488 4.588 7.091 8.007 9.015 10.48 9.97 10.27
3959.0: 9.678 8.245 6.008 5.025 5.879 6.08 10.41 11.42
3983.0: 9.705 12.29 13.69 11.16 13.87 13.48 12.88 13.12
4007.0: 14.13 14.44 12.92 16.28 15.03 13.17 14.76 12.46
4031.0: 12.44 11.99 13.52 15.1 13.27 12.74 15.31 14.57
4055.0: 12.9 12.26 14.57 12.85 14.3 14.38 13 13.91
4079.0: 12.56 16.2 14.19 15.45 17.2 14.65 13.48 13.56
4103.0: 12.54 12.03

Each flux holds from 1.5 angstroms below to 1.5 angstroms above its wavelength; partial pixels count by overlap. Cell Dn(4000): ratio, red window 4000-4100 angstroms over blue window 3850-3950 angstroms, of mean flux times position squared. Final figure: 1.7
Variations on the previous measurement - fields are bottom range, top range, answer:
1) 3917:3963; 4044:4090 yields 1.78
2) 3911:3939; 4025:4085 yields 1.70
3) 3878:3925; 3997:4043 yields 1.46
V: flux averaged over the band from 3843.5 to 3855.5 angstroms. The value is 8.31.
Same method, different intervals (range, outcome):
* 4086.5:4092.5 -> 16.3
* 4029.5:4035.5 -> 12.2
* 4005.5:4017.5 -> 14.4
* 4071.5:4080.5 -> 13.2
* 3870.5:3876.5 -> 8.7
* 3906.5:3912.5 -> 10.4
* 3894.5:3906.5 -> 10.8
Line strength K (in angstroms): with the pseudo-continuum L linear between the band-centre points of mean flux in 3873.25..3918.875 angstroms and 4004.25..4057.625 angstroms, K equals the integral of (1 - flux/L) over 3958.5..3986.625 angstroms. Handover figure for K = 8.8 angstroms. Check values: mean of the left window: 9.84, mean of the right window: 13.8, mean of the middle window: 8.31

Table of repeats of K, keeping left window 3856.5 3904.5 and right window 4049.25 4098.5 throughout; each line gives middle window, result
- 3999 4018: -2.1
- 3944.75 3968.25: 5.2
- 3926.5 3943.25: 7.4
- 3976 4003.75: -0.1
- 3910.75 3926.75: -0.9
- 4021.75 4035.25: 0.1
